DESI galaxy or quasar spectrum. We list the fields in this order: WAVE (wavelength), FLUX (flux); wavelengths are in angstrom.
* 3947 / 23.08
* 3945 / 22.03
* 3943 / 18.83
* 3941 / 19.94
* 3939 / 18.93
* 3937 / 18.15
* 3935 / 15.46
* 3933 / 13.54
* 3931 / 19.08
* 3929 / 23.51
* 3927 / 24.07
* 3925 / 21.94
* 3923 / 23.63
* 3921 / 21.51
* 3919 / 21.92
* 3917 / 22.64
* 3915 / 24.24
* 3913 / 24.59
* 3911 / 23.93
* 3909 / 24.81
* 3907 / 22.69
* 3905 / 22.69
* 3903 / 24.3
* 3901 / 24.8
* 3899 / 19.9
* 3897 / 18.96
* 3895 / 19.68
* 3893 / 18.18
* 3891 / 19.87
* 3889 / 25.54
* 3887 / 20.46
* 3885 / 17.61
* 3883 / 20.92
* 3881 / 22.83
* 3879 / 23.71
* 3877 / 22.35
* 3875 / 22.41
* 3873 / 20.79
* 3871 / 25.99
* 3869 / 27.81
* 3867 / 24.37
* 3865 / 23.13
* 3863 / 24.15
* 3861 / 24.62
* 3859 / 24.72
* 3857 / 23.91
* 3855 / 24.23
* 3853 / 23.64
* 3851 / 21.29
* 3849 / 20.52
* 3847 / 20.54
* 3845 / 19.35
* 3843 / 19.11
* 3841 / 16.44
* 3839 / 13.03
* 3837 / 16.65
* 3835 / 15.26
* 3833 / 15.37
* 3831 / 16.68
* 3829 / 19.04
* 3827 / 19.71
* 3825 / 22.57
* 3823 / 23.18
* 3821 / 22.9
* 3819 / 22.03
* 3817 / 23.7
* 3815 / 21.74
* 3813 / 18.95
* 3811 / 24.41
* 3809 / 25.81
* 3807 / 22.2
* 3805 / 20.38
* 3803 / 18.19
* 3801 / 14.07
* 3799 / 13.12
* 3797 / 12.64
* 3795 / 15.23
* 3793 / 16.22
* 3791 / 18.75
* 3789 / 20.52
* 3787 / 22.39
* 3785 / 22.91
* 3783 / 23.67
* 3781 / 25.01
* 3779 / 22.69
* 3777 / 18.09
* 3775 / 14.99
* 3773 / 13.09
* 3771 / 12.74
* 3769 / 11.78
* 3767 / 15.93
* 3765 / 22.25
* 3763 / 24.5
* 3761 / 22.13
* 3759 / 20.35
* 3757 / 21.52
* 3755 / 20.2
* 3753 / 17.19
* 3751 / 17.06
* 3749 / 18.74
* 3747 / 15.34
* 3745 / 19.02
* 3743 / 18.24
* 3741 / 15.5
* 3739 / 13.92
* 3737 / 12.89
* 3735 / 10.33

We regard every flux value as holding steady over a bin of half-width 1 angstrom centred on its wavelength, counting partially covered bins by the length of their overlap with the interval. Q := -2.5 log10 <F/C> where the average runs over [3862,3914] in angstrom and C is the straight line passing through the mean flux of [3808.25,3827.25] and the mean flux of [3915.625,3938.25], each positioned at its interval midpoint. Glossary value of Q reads -0.06 mag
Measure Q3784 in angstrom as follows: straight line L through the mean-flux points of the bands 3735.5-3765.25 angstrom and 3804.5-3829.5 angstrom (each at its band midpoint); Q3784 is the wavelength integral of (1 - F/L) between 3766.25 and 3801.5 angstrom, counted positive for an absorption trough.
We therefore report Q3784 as 4.8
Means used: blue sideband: 18.4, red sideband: 22.1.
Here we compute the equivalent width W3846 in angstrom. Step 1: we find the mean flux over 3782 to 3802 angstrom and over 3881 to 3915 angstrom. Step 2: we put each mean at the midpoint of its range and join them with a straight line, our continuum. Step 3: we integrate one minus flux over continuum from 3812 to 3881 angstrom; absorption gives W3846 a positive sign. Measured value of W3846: -4.5 angstrom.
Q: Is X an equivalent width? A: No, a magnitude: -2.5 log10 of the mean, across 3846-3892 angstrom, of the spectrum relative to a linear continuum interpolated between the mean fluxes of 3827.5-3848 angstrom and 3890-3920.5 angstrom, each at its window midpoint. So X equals -0.17 mag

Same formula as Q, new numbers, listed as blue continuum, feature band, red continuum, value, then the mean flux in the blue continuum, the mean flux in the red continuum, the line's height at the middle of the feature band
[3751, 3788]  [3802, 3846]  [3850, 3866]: 0.11 mag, 19.5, 23.7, 22.1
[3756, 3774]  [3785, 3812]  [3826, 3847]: -0.07 mag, 18.3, 17.2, 17.8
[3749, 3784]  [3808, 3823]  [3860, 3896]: -0.12 mag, 19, 22.5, 20.5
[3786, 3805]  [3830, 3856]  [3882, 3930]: 0.04 mag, 17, 22.2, 19.2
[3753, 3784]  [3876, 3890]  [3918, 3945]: -0.11 mag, 19.2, 20.1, 19.8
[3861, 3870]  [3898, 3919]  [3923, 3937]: -0.09 mag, 24.8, 19.8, 21.5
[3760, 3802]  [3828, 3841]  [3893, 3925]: 0.24 mag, 18.2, 22.5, 20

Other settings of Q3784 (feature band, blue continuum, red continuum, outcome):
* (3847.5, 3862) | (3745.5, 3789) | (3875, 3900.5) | -1.9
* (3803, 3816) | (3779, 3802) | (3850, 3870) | -1.1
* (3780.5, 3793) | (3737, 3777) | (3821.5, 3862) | -2.2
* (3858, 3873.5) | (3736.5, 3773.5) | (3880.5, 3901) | -3.5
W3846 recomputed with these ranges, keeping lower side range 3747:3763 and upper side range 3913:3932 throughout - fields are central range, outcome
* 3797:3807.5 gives 1.84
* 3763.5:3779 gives 2.82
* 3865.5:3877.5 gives -1.26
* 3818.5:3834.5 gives 0.71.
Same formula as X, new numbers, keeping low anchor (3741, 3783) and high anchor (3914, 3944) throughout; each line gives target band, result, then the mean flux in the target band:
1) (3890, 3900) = 0.04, 19.3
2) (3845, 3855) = -0.10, 21.6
